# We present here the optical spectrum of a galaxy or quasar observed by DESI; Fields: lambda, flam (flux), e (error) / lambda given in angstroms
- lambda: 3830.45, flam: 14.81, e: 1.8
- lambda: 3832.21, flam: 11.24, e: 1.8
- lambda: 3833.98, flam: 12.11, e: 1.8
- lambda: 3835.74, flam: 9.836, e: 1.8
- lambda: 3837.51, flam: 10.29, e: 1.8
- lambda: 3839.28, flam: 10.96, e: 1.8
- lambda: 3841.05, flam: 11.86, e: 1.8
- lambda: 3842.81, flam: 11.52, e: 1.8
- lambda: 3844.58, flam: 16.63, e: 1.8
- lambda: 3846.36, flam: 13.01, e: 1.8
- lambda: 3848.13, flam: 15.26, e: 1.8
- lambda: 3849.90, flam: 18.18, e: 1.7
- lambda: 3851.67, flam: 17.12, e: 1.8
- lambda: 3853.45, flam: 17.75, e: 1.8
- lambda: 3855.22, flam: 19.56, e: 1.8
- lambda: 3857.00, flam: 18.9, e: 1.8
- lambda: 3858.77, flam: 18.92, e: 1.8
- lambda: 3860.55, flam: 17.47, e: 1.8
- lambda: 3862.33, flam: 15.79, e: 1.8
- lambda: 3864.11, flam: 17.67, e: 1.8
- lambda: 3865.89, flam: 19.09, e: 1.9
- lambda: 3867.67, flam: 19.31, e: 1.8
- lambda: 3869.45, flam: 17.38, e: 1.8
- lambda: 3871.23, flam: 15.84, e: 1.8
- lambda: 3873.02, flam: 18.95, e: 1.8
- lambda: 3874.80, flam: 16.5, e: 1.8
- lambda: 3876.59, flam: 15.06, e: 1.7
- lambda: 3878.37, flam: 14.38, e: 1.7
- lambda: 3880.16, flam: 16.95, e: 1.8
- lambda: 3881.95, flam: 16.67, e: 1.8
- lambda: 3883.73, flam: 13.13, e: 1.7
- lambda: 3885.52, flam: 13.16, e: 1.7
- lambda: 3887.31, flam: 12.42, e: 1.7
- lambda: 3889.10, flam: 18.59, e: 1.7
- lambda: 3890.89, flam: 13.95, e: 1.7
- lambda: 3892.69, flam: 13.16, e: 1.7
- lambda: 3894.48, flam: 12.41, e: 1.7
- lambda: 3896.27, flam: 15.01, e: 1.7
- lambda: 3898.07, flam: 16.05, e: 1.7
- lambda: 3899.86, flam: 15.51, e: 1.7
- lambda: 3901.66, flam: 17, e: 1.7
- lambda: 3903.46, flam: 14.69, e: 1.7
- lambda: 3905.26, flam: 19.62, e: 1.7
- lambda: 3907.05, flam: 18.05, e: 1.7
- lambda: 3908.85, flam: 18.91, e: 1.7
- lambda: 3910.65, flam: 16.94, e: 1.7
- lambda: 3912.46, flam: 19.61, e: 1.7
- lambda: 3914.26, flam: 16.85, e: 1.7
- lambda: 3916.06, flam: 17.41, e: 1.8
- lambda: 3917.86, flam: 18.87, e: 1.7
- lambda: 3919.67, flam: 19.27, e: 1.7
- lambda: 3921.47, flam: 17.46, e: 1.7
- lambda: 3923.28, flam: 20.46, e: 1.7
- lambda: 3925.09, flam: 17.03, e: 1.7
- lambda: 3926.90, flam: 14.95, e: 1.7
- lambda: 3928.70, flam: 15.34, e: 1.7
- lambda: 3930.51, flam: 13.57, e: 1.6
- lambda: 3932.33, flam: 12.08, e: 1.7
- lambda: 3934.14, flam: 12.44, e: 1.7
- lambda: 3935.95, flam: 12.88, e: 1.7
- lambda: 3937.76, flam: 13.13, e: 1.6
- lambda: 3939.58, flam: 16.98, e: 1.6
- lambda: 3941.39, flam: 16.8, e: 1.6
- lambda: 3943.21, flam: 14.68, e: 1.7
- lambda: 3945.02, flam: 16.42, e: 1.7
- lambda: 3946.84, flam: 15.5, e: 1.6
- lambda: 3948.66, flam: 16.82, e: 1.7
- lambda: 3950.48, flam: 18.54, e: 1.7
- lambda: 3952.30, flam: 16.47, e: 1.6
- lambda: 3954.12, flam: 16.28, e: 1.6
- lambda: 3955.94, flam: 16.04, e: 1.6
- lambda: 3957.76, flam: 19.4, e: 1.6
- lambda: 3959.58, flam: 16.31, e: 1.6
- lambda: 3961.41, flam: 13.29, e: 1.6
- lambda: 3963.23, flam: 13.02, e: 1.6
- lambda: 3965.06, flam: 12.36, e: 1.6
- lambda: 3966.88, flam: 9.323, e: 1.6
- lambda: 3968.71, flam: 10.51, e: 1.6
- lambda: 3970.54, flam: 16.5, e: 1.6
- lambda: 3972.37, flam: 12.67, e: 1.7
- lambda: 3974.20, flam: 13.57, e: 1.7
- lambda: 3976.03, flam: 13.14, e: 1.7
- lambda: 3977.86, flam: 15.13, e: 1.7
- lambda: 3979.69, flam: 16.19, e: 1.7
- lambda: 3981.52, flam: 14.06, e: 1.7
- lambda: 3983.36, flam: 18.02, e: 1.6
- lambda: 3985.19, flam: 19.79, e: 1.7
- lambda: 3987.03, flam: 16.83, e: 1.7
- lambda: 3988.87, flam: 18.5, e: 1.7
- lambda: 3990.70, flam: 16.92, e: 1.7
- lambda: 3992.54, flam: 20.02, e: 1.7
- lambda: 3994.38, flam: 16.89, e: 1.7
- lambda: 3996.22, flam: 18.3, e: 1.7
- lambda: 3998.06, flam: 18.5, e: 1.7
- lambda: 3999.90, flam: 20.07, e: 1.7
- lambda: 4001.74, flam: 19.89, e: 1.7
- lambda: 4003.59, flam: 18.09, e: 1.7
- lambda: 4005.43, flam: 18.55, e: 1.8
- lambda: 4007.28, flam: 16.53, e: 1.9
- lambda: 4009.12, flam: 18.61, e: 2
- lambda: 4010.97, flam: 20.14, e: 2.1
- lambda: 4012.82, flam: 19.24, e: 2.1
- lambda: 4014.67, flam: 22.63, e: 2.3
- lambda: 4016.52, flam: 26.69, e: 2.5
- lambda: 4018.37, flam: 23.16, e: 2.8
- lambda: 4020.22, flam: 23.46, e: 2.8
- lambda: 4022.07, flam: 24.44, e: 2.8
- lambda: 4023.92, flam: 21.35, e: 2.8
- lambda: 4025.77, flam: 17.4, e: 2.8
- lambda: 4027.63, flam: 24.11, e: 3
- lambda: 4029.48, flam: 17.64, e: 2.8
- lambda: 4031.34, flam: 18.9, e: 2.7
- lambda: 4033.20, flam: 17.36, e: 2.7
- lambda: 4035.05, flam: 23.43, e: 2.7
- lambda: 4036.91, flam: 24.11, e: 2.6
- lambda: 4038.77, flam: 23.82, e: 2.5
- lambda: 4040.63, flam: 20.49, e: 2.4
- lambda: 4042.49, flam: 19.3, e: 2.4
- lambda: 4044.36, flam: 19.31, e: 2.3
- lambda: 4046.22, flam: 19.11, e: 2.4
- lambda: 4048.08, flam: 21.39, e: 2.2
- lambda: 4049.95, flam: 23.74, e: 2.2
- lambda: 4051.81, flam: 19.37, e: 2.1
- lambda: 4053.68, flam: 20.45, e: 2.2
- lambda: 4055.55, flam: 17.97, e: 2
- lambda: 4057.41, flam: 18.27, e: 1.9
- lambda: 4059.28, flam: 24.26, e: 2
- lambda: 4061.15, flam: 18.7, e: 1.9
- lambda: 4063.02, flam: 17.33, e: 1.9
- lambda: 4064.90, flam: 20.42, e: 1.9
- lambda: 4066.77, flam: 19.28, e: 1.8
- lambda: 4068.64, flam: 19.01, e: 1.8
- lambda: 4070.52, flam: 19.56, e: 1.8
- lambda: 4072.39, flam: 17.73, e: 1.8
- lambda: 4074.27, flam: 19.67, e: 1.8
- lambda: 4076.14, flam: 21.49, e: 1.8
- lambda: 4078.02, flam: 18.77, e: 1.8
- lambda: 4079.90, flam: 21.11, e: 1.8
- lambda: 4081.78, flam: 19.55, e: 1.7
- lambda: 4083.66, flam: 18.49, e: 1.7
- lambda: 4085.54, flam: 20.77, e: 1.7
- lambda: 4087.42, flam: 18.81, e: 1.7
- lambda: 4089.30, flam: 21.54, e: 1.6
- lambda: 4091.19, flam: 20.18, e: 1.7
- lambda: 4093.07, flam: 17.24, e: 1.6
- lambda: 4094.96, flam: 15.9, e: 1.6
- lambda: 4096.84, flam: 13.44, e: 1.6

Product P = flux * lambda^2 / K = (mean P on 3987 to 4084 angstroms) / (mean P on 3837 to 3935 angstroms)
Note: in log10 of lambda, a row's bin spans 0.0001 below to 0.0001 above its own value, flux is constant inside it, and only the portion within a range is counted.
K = 1.34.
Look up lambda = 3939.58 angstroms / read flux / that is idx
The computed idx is 16.98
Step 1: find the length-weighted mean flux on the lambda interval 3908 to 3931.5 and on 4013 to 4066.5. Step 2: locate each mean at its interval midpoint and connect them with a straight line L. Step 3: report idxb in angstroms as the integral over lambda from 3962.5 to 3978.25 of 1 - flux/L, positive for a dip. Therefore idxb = 5.1 angstroms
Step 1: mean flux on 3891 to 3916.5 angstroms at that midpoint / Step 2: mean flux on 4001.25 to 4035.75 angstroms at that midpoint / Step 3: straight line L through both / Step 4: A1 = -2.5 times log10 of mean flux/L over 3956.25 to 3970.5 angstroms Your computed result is 0.326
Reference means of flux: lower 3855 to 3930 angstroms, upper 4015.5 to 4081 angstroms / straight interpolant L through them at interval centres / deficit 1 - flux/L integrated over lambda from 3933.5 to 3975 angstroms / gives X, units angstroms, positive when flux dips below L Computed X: 7.9 angstroms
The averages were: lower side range 16.7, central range 14.8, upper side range 20.6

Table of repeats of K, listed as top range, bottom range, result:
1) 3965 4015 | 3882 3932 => 1.08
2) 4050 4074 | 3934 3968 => 1.37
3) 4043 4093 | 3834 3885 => 1.39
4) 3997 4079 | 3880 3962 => 1.34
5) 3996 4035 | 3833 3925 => 1.35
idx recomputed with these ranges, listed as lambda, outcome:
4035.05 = 23.43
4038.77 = 23.82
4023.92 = 21.35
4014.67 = 22.63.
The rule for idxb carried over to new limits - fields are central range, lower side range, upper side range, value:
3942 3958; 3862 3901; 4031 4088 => 0.79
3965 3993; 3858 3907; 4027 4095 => 4.62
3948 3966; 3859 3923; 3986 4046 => 2.57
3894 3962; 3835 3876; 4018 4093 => 4.76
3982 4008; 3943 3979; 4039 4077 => -2.66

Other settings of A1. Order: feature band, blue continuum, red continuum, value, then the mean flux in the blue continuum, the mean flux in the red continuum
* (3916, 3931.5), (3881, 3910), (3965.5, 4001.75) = -0.09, 15.5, 16.1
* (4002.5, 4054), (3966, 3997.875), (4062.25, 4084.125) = -0.18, 15.7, 19.4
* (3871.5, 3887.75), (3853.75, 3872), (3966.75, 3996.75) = 0.16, 18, 15.8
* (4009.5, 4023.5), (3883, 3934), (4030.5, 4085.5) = -0.19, 16.1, 20.1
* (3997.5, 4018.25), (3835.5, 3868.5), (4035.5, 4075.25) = -0.05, 15.9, 20.2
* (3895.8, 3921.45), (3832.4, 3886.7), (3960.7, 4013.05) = -0.10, 15.6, 16.4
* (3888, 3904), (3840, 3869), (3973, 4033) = 0.15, 16.7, 18.9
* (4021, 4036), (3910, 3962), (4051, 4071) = -0.11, 16.3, 19.5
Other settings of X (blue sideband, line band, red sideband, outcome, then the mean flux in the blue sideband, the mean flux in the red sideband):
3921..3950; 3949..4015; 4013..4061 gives 5.4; 15.4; 21.2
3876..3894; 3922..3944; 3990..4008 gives 1.6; 14.7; 18.4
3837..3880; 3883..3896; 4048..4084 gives 2.2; 16.2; 19.8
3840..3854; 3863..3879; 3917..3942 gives -2.0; 15.1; 15.8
